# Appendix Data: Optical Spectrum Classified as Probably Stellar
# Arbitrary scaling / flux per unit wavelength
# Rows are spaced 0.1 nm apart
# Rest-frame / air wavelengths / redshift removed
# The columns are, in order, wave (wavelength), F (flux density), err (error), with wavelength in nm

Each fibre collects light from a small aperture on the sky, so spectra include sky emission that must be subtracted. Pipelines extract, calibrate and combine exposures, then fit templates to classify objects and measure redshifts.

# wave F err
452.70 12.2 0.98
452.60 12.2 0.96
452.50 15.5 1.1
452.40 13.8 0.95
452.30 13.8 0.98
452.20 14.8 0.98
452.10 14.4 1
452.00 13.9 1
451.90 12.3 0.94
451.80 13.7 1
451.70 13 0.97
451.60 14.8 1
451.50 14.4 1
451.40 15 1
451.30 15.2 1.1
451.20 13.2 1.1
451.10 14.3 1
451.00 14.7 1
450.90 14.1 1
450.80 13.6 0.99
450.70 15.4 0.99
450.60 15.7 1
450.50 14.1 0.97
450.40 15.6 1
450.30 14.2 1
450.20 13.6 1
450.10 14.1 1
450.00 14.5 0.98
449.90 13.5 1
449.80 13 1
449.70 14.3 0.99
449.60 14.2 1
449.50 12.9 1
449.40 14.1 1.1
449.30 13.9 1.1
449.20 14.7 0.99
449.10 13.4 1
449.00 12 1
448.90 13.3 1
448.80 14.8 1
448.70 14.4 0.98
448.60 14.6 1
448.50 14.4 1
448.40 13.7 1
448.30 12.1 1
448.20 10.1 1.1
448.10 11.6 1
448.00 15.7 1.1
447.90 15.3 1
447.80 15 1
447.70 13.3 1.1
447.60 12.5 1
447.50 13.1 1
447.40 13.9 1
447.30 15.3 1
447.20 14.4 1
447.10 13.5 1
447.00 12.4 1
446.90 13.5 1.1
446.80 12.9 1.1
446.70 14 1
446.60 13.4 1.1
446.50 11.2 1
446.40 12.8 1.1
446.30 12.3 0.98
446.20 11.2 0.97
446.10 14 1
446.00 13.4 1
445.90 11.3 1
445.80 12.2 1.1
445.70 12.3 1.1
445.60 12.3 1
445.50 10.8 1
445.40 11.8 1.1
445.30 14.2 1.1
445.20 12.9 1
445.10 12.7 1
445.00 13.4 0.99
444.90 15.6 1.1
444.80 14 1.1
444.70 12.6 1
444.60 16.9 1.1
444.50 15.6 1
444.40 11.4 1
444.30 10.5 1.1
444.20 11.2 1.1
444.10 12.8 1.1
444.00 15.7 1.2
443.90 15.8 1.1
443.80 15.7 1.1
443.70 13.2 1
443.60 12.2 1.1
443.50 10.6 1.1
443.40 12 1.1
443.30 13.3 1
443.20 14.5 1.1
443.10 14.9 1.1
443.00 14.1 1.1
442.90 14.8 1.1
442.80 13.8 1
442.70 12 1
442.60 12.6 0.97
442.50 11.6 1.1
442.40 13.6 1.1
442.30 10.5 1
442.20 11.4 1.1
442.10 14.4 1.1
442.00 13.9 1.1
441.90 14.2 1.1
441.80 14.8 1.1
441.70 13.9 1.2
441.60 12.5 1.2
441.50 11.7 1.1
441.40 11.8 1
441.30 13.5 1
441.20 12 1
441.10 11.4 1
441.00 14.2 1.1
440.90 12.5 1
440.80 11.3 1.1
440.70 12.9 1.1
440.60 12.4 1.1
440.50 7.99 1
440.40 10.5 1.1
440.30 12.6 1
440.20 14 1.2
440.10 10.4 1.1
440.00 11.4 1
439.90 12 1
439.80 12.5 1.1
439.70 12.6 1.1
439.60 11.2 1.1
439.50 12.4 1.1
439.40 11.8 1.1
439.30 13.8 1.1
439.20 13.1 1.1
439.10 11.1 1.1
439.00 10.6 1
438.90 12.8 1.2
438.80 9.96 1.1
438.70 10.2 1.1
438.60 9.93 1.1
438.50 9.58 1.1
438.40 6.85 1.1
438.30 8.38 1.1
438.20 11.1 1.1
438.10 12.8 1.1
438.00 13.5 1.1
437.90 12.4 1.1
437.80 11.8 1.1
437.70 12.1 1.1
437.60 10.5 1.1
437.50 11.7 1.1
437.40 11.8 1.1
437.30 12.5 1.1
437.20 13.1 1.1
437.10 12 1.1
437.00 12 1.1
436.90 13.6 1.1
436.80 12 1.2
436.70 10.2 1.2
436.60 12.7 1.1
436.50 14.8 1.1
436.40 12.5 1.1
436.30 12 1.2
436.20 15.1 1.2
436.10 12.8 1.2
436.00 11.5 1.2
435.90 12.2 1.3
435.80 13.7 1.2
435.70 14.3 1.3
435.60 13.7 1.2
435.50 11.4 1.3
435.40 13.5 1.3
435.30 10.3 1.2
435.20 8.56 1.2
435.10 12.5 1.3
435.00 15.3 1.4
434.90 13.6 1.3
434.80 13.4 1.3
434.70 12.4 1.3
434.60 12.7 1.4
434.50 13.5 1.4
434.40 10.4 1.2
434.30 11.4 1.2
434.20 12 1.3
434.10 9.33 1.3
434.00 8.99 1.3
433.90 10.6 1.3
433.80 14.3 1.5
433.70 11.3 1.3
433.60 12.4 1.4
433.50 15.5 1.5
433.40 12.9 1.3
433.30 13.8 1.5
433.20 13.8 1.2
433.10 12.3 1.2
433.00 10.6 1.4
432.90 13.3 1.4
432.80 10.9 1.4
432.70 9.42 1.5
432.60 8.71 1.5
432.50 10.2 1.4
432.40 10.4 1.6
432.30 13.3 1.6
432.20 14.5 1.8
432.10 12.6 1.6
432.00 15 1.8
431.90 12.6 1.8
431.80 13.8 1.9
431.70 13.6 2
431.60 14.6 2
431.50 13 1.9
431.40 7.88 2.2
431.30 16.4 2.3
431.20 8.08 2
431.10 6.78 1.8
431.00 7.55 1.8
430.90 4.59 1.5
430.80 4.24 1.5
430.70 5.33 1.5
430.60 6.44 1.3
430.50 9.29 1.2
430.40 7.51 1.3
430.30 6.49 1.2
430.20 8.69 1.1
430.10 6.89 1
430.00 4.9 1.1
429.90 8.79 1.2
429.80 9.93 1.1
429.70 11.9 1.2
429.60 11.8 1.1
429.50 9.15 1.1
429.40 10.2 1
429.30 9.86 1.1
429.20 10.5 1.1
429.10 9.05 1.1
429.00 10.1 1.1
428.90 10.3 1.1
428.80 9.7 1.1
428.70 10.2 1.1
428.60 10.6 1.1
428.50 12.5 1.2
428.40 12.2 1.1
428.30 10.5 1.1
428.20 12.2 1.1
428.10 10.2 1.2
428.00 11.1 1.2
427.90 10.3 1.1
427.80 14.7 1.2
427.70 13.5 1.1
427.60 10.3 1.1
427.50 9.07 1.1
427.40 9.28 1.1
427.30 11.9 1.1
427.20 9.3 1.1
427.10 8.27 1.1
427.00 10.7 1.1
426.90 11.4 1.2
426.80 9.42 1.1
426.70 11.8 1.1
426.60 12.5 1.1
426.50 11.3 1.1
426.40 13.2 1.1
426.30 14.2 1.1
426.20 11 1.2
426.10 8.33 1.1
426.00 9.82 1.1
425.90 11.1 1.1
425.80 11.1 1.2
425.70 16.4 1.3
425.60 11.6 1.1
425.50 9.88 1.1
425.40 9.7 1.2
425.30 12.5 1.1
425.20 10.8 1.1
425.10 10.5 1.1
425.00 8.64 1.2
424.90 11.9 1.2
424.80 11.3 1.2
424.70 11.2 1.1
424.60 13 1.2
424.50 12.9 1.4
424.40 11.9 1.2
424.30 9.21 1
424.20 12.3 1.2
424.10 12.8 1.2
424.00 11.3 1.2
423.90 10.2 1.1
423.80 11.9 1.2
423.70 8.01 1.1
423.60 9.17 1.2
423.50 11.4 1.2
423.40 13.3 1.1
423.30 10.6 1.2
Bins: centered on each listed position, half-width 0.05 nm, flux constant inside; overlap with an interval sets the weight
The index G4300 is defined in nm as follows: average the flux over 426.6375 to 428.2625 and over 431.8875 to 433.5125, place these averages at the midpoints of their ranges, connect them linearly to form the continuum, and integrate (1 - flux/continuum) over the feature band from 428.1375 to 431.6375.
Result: 0.65 nm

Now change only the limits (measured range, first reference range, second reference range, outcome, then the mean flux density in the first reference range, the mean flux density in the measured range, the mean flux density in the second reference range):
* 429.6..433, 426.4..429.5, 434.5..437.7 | 0.46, 10.8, 9.96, 12.5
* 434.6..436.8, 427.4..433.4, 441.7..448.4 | -0.24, 10.5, 12.7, 13.2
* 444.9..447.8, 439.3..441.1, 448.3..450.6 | 0.07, 12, 13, 14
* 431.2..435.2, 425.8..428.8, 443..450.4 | -0.18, 11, 12.3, 13.4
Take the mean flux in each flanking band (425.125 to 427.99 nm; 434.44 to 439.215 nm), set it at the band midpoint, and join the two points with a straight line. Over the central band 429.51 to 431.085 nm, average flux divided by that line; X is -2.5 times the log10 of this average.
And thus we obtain 0.44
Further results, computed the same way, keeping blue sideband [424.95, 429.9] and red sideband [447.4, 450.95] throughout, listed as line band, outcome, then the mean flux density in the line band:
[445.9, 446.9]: 0.059 mag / 12.8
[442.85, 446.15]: -0.007 mag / 13.3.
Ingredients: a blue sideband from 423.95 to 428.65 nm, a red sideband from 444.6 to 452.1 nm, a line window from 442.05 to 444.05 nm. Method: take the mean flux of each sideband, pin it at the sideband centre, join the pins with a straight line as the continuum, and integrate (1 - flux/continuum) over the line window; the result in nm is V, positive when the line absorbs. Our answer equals -0.05 nm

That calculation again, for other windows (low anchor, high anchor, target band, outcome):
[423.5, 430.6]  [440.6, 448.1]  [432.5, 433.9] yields -0.07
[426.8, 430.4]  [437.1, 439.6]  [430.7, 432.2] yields -0.03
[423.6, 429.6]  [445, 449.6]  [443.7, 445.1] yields -0.11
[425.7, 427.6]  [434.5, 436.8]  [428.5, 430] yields 0.18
